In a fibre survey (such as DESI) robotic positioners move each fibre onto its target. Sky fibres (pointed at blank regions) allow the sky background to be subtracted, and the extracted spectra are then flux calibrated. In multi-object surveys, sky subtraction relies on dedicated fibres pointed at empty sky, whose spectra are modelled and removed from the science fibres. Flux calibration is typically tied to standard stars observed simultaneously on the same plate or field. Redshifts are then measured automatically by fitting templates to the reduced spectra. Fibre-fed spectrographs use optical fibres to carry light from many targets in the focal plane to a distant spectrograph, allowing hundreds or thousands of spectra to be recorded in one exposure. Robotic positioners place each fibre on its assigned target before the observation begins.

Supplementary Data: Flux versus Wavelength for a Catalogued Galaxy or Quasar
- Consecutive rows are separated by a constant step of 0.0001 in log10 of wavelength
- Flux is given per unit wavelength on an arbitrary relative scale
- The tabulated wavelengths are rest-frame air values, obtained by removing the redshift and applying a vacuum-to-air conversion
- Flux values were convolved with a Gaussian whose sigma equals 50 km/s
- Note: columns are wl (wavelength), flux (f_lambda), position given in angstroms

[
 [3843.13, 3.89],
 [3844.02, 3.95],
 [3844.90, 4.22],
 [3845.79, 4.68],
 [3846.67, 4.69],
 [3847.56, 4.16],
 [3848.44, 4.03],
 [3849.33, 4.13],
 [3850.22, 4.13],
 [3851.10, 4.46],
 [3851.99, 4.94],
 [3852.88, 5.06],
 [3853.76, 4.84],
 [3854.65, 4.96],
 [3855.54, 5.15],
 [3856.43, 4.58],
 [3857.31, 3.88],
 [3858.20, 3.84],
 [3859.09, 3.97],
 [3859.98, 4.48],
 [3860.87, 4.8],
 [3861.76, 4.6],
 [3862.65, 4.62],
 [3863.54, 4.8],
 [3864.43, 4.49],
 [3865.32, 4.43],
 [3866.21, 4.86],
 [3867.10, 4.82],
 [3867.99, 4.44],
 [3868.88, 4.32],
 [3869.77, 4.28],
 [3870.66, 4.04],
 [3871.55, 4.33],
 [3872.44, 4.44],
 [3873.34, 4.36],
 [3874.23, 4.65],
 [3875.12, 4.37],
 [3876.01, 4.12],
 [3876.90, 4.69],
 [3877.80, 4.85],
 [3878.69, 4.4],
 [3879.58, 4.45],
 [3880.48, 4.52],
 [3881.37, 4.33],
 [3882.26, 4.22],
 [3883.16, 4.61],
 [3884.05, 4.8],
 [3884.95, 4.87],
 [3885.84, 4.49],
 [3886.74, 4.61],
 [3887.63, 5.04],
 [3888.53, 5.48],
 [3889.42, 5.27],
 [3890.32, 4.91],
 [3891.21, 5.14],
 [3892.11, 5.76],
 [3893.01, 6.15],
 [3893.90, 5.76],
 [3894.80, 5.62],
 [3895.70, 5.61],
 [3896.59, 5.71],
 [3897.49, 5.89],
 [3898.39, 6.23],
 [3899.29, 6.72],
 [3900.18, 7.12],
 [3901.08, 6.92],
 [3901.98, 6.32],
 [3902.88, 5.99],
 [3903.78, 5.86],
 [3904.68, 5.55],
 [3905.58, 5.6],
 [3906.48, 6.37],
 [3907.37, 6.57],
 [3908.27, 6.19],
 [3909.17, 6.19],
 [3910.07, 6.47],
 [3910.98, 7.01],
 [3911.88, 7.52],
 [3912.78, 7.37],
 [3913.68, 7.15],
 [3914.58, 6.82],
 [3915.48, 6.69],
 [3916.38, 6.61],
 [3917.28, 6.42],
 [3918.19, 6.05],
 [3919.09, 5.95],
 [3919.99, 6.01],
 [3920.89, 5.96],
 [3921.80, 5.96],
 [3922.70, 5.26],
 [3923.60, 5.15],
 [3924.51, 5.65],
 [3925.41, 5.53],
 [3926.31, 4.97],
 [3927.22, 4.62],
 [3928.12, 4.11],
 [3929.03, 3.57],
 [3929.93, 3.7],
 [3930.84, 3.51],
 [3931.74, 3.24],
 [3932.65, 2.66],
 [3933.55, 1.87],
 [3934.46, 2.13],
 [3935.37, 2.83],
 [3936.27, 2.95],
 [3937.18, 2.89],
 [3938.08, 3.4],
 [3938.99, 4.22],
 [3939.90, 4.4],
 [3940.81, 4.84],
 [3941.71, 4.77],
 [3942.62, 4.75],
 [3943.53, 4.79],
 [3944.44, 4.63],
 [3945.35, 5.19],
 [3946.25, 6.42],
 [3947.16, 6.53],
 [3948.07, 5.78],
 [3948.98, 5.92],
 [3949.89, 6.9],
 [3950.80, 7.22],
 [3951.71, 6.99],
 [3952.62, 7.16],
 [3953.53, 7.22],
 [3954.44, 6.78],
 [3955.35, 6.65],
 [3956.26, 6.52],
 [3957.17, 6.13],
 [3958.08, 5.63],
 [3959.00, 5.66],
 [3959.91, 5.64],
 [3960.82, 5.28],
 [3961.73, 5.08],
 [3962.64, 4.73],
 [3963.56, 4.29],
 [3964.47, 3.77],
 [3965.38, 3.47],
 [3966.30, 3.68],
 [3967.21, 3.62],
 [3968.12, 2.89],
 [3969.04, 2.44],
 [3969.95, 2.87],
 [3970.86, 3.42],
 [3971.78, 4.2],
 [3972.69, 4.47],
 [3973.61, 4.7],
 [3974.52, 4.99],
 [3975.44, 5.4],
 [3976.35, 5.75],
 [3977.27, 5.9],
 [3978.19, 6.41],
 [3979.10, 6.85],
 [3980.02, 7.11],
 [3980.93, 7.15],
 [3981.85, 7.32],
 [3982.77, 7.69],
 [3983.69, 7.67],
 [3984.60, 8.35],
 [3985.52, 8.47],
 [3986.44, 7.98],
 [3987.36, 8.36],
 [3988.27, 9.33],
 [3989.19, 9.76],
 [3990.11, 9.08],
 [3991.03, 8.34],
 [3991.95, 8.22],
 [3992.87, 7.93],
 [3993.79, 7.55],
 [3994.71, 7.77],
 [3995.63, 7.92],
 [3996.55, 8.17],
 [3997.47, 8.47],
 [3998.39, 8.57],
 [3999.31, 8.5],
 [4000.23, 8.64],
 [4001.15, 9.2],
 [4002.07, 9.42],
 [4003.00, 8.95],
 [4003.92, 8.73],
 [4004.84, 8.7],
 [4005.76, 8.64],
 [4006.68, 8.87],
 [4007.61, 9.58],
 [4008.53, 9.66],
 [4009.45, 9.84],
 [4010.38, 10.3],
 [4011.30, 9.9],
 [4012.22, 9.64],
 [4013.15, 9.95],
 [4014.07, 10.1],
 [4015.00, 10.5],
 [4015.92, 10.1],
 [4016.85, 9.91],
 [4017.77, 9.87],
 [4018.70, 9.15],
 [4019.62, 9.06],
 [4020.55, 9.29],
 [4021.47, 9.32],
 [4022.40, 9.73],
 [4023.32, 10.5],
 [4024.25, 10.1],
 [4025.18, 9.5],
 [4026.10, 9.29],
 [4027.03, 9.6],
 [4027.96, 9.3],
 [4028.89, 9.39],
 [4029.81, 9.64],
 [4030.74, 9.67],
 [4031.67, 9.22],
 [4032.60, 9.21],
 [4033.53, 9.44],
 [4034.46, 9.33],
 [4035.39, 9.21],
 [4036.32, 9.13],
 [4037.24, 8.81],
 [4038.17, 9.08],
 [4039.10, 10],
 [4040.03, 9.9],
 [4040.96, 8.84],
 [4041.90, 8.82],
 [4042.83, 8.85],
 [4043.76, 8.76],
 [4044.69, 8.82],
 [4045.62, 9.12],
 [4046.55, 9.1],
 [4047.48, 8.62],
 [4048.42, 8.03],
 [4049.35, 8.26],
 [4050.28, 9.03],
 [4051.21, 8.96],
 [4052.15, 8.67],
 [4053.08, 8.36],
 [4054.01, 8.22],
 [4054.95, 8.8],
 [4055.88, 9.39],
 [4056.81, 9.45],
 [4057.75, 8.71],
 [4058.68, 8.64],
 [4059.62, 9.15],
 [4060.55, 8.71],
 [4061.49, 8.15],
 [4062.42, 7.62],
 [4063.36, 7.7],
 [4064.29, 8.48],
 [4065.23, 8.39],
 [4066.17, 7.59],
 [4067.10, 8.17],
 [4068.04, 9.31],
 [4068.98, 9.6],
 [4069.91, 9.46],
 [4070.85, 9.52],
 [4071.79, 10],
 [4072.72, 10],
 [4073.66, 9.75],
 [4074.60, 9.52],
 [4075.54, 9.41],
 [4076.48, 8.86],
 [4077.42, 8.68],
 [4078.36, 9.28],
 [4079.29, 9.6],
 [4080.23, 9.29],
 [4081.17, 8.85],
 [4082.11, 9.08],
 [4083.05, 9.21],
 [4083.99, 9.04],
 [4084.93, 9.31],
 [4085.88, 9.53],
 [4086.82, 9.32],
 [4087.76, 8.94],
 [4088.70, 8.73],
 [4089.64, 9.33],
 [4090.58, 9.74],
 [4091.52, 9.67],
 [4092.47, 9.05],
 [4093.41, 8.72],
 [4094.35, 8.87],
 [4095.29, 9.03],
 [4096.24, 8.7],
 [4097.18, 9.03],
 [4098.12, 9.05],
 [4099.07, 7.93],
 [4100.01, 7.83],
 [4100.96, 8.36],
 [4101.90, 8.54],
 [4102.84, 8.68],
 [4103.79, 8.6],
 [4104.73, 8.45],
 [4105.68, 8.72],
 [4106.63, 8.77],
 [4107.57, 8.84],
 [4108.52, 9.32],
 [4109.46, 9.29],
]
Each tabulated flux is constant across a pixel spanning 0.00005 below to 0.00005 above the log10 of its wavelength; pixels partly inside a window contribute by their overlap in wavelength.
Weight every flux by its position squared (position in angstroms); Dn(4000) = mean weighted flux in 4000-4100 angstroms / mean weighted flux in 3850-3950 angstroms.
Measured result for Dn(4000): 1.95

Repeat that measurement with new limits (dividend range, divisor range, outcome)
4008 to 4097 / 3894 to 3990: 1.73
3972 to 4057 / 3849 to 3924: 1.75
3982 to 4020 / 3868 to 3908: 1.81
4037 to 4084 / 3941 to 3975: 1.82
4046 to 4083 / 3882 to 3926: 1.63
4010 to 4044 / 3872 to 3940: 1.96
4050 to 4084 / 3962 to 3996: 1.50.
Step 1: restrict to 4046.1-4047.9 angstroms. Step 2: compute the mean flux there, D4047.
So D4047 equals 8.87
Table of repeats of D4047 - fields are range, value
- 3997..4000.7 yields 8.55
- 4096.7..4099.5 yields 8.68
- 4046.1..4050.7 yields 8.6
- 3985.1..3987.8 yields 8.25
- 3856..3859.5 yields 4.07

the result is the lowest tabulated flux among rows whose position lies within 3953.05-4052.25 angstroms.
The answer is 2.44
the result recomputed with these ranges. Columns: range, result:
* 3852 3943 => 1.87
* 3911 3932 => 3.24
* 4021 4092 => 7.59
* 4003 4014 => 8.64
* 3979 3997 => 6.85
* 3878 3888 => 4.22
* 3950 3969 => 2.89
